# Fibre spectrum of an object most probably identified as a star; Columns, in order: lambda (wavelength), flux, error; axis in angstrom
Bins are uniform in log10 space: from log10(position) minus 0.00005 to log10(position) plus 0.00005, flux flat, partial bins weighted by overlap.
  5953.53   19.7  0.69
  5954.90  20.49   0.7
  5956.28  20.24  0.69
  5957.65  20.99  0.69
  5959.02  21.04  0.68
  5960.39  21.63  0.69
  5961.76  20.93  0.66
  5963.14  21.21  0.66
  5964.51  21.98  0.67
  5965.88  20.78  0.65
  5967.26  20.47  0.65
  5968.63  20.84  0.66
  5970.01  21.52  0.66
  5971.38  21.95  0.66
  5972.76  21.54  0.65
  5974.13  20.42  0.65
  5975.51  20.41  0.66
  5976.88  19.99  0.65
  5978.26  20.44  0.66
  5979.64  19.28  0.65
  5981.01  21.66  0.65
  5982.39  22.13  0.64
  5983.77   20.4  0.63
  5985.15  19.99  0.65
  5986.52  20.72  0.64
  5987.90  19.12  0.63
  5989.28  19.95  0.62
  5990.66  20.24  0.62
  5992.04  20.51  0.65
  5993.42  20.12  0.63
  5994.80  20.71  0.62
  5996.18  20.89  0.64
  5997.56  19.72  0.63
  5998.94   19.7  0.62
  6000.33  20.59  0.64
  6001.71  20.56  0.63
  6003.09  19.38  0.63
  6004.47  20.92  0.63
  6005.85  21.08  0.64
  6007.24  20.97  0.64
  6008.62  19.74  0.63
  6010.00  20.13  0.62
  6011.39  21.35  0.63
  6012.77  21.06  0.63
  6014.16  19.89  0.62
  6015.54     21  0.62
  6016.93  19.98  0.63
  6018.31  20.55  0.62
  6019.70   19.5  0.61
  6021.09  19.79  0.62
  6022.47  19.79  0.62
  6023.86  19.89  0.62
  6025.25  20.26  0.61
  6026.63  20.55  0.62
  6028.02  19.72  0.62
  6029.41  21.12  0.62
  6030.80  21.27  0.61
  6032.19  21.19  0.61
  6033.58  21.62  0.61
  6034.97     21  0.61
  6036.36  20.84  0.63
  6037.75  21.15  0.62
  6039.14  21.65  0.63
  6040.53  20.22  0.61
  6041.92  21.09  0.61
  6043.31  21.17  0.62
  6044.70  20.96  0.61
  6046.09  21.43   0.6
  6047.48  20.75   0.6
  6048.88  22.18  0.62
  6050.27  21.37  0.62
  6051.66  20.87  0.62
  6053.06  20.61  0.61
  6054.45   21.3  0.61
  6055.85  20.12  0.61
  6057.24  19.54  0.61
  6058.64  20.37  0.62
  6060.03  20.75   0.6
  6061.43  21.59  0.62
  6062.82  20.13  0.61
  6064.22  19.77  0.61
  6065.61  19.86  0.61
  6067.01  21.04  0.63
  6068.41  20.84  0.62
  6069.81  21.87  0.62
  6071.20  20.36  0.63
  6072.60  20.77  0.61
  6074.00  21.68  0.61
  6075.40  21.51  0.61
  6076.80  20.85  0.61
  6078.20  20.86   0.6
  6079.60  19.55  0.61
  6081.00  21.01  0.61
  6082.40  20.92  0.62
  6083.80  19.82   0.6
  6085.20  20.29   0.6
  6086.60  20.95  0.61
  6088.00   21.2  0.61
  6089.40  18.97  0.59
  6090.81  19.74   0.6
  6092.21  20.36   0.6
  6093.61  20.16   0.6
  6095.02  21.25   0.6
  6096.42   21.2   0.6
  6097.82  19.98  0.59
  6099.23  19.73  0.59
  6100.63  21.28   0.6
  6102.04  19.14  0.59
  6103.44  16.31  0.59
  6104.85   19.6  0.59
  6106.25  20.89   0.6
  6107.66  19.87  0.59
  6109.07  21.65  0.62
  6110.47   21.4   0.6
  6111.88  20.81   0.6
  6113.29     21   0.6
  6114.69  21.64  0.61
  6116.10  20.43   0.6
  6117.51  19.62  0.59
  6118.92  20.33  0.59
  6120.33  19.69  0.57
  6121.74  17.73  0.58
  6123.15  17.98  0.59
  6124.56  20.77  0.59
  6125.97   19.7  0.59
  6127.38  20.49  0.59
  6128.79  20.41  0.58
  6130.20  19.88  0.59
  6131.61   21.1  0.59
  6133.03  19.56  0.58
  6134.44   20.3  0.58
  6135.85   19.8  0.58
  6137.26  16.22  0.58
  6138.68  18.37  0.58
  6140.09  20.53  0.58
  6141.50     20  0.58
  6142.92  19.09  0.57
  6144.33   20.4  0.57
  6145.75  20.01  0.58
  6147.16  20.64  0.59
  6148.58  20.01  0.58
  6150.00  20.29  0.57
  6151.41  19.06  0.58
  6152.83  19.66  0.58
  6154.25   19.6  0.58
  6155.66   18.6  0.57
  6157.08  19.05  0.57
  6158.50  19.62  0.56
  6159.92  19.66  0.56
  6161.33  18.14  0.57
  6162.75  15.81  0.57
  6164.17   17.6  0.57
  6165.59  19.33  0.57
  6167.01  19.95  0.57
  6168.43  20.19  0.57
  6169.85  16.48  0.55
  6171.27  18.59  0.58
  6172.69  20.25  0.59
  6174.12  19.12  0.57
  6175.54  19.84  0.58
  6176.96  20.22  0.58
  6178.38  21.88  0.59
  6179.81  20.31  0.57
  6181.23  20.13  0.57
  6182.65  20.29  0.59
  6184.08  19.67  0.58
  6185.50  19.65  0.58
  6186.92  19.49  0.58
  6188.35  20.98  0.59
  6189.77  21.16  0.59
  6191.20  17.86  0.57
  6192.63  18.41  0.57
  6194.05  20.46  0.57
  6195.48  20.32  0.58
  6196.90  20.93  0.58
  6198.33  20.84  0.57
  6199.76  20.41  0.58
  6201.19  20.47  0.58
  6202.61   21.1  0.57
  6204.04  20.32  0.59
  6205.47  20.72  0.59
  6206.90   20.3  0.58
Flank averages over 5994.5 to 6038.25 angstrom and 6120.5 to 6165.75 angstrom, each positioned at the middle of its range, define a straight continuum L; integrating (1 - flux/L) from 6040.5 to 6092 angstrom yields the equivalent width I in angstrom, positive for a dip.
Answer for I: -1.71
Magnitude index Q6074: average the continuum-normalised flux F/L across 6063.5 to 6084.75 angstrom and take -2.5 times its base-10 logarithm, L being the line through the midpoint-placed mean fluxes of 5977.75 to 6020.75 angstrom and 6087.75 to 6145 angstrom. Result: -0.03 mag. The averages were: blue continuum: 20.4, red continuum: 20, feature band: 20.7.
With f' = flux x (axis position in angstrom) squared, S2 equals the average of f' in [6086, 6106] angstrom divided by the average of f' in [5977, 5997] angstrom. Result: 1.0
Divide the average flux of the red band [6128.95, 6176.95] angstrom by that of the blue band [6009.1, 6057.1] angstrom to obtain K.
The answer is 0.9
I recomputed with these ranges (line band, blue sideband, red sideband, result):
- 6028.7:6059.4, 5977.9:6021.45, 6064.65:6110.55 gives -0.9 angstrom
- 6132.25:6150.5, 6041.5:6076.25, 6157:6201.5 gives 0.3 angstrom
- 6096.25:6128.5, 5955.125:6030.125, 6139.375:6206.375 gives -0.1 angstrom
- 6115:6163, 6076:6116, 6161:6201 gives 1.1 angstrom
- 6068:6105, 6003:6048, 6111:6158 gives -0.4 angstrom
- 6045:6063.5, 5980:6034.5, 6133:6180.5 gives -0.7 angstrom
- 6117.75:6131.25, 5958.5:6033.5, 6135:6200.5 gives 0.1 angstrom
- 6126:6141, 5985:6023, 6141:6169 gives -0.2 angstrom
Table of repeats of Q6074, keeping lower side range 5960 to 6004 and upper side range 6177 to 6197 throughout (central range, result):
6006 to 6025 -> 0.01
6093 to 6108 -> 0.02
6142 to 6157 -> 0.03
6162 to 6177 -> 0.08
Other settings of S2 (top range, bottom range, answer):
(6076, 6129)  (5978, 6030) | 1.03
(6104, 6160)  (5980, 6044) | 1.01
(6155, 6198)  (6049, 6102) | 0.98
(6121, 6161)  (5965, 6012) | 1.00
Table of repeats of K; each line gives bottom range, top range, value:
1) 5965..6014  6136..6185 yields 0.94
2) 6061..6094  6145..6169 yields 0.93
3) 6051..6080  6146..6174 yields 0.92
